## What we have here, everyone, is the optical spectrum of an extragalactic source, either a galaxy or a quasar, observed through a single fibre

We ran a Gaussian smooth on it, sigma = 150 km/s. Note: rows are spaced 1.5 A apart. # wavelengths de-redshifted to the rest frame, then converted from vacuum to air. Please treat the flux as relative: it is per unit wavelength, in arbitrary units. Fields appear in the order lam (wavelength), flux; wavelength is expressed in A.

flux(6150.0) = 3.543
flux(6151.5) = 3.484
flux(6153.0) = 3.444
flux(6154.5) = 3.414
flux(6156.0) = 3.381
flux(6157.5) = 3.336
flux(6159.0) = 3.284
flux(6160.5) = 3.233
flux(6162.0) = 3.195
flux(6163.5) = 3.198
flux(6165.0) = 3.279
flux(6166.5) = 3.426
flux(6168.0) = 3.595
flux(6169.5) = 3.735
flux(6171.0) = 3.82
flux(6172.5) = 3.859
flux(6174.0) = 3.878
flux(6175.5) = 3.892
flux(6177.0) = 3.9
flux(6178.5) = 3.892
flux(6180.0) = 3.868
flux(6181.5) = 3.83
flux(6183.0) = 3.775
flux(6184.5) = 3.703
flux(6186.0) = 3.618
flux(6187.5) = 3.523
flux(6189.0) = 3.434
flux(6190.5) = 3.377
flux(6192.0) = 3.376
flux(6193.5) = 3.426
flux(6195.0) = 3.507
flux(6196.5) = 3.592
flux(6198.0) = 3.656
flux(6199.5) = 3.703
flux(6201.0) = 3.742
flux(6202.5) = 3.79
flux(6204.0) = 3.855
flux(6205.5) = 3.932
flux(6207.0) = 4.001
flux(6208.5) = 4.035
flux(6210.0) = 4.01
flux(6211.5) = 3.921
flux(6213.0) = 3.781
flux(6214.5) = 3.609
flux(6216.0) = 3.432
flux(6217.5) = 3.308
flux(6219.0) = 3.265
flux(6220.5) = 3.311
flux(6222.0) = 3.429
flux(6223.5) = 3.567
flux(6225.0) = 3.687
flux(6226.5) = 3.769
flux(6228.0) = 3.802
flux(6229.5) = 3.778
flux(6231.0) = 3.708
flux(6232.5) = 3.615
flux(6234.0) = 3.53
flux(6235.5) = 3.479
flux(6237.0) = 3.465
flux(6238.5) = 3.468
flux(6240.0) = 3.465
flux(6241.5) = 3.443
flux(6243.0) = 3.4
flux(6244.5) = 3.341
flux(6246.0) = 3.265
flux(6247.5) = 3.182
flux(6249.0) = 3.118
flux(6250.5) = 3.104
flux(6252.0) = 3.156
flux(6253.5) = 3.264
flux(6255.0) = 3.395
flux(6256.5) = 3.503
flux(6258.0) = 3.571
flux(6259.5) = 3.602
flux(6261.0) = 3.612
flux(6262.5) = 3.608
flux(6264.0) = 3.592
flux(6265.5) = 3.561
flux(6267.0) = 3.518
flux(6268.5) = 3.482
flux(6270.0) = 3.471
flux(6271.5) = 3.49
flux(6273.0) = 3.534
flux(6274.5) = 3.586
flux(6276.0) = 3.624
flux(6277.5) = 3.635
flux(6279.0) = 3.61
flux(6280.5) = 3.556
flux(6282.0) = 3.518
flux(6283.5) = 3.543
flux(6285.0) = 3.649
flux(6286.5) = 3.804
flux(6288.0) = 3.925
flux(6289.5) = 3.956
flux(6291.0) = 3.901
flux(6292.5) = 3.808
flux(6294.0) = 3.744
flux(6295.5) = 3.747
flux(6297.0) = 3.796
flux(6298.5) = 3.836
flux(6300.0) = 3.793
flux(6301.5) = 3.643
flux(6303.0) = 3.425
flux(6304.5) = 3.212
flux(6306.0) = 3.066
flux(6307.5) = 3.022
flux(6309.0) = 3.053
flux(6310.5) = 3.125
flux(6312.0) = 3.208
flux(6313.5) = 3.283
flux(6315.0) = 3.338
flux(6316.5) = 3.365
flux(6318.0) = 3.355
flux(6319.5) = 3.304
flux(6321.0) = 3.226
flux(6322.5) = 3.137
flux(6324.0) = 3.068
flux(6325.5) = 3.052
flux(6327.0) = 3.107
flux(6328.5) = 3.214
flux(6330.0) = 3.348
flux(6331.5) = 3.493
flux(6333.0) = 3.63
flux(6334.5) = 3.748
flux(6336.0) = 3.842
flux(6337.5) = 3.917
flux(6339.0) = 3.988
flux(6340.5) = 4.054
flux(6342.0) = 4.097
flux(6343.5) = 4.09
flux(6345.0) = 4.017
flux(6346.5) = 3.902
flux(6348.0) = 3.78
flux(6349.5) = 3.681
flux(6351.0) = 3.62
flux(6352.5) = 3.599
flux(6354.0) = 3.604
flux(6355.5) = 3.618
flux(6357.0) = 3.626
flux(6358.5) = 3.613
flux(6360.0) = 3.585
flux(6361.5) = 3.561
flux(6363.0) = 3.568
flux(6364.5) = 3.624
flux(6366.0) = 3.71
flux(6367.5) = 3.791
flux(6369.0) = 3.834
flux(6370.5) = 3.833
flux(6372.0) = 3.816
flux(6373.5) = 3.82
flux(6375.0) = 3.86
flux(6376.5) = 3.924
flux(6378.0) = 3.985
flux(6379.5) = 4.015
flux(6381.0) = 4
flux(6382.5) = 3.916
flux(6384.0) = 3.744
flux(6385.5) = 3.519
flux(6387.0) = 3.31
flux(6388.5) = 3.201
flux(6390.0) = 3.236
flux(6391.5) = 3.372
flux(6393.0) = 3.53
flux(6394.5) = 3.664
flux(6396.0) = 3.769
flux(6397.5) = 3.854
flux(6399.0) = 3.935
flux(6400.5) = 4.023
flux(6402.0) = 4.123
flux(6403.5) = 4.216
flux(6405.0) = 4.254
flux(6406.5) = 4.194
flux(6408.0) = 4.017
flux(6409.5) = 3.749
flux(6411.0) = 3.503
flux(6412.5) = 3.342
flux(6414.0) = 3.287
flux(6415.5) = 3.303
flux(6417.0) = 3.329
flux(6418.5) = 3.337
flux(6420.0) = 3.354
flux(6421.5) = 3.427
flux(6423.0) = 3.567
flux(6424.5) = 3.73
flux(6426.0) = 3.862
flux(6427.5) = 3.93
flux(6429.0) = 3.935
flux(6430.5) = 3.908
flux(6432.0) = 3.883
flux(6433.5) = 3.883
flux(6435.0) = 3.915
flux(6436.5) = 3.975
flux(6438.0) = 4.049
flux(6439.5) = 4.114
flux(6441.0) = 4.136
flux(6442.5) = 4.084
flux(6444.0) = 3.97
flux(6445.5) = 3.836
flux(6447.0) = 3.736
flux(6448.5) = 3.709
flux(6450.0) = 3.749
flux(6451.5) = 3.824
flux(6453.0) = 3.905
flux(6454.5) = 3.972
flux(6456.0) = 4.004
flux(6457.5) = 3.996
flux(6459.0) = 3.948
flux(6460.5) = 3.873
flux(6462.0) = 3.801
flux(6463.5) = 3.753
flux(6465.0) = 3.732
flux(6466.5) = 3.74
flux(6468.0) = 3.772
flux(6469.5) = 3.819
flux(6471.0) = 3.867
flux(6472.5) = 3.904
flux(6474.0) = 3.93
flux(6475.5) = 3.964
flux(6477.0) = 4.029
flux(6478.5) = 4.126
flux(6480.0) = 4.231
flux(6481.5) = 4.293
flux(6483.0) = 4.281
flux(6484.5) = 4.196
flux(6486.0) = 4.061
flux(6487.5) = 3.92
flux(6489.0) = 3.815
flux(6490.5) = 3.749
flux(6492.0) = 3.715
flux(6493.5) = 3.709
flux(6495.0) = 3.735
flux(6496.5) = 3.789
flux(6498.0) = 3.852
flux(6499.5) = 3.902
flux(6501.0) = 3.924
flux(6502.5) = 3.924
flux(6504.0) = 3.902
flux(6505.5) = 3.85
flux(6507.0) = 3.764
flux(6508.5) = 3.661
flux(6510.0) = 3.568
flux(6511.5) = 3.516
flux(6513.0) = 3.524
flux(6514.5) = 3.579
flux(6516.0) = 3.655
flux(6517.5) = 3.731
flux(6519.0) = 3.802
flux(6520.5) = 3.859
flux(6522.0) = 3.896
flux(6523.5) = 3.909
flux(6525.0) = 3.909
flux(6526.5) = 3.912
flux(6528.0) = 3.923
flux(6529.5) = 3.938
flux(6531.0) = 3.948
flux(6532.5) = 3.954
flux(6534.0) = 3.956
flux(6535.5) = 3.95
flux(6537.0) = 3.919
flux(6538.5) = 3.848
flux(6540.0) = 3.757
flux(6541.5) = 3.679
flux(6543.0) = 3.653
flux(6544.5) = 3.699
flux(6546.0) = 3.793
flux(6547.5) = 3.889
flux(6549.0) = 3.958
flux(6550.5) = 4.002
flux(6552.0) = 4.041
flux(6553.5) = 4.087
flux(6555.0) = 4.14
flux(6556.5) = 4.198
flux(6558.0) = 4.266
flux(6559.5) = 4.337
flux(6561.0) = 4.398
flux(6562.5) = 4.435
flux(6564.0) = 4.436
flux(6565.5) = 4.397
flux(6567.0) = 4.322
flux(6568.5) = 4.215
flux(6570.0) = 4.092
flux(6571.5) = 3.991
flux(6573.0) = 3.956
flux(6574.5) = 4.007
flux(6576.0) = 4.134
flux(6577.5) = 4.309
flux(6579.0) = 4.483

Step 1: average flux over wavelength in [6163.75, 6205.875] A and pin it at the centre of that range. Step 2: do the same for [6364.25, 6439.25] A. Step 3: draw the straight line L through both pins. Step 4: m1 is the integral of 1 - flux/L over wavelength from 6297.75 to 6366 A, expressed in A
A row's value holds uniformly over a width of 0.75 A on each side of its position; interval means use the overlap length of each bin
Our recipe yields 3.7 A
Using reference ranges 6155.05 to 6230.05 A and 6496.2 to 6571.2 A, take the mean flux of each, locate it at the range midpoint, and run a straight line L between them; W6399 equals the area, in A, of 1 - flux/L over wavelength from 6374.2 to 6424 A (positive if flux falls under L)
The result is 1.56 A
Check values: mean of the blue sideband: 3.63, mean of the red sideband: 3.93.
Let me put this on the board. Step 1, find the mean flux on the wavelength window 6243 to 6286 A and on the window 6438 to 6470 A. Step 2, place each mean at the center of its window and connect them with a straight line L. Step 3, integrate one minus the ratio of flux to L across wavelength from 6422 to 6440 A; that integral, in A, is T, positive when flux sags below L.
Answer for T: -0.2 A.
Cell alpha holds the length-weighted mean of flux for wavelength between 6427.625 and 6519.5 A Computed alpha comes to 3.88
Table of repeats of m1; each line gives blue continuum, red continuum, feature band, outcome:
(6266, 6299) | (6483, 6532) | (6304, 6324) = 2.6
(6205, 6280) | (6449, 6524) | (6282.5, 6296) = -0.7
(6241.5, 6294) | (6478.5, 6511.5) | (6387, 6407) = -0.2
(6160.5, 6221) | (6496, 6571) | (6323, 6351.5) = 0.8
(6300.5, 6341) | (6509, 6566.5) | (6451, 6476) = -0.9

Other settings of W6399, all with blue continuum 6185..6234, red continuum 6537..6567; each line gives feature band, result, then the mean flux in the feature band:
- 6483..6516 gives 1.6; 3.8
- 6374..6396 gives 1.1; 3.67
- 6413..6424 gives 1.5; 3.38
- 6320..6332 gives 1.8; 3.2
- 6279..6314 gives 1.8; 3.55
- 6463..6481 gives 0.2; 3.91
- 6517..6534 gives 0.5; 3.89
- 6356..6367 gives 0.6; 3.62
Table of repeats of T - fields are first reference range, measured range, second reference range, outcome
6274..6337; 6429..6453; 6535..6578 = -0.8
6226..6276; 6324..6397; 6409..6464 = -0.5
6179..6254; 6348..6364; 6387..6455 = 0.4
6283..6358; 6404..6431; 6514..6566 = 0.5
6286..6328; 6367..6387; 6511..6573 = -1.3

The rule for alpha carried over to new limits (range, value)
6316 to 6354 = 3.59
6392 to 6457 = 3.81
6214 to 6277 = 3.48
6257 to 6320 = 3.54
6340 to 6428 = 3.72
